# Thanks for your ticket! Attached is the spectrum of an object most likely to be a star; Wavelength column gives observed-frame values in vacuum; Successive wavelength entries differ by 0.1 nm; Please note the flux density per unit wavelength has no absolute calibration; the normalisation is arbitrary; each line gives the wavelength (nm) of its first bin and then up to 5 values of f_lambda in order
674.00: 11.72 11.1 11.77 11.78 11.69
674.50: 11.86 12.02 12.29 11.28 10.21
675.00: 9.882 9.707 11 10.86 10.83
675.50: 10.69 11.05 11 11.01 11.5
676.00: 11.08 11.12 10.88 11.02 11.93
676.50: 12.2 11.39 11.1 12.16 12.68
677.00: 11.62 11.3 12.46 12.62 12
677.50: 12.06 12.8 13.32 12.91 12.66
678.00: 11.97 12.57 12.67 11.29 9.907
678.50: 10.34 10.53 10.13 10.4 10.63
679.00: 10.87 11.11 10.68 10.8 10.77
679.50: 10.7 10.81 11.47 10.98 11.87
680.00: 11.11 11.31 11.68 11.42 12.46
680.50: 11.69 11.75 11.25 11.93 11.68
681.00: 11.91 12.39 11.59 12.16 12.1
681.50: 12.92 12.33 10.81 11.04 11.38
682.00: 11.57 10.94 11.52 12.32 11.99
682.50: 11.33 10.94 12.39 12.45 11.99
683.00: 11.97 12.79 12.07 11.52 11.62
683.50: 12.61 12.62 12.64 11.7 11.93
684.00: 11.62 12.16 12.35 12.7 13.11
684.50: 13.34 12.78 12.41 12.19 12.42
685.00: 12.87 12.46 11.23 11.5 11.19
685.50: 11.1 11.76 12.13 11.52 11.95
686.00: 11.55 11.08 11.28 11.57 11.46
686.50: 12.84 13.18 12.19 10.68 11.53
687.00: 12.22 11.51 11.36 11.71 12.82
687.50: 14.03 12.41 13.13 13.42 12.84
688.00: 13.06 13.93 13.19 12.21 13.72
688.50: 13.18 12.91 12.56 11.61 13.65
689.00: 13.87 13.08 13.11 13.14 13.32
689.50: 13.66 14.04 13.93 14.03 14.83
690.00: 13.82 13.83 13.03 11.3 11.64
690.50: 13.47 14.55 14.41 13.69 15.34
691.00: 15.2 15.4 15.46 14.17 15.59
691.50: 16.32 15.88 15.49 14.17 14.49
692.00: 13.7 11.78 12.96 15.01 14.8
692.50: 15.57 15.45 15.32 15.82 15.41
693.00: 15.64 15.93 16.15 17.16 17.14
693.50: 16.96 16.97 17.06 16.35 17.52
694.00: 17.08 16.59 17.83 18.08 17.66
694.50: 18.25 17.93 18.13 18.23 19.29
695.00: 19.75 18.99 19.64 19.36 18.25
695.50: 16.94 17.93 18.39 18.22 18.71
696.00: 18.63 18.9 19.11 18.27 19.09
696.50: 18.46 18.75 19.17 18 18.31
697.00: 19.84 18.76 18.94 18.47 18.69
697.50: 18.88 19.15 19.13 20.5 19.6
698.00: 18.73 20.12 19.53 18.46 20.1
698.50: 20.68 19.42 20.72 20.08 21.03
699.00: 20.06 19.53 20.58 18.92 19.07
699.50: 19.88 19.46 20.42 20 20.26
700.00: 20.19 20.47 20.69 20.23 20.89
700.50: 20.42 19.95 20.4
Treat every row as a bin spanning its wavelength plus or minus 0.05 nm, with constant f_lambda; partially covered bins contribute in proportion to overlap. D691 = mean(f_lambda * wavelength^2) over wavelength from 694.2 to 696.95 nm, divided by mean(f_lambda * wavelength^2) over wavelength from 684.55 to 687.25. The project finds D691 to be 1.61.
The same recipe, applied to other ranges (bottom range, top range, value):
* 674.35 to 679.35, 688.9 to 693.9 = 1.35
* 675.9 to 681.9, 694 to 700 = 1.73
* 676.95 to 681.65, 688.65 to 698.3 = 1.48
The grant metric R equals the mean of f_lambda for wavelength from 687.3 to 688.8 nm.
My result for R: 13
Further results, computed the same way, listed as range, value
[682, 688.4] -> 12.2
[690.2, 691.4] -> 14.1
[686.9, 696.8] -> 15.4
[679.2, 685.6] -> 11.8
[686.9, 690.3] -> 13.1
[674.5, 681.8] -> 11.5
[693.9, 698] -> 18.6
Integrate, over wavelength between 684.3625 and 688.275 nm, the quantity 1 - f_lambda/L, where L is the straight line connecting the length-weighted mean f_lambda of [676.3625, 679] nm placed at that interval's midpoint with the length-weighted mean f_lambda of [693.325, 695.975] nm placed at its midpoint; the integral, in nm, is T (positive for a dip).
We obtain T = 0.70 nm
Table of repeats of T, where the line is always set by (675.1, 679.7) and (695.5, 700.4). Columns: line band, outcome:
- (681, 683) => 0.21 nm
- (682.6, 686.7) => 0.61 nm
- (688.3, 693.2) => 0.72 nm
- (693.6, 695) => 0.02 nm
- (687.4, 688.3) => 0.13 nm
